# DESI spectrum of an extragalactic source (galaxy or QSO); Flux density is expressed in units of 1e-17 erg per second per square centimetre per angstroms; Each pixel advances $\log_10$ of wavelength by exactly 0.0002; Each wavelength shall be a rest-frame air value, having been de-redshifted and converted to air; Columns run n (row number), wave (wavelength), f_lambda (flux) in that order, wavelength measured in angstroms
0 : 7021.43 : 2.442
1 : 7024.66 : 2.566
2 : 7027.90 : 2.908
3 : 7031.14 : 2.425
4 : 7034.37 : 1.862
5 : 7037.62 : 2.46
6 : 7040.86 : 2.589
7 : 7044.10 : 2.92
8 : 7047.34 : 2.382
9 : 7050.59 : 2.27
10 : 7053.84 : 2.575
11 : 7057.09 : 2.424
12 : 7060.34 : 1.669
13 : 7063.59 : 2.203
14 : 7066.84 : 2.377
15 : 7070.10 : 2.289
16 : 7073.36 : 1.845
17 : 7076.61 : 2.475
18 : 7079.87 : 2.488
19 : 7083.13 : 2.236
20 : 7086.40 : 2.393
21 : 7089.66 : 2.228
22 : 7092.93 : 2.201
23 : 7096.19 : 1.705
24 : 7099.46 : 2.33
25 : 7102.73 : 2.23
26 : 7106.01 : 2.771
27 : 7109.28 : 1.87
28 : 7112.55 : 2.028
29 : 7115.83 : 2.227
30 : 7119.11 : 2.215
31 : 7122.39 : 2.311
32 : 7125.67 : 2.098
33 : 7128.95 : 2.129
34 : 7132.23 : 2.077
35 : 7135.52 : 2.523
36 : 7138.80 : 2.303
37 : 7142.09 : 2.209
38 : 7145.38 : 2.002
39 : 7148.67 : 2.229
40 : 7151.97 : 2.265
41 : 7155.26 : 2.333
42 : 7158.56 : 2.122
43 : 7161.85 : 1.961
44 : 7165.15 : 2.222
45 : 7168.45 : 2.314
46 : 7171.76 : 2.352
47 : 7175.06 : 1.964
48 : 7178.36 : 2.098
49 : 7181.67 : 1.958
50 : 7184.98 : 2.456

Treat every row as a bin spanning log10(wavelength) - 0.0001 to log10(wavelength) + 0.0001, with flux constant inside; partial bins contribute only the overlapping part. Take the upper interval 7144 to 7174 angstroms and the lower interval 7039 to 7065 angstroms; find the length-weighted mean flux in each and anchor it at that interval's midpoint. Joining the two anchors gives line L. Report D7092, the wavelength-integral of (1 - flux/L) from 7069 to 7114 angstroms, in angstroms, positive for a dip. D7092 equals 1.8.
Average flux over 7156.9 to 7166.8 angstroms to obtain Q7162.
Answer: 2.1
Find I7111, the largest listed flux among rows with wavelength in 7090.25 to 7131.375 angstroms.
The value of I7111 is 2.771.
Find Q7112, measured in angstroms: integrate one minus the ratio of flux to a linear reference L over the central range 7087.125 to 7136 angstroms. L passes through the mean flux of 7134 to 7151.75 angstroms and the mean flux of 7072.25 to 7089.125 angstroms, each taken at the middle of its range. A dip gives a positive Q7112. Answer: 1.78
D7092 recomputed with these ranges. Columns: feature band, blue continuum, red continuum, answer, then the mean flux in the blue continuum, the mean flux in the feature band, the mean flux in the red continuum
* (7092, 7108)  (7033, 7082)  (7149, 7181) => 0.16 angstroms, 2.32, 2.24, 2.18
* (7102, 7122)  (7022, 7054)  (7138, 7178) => 0.64 angstroms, 2.49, 2.23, 2.18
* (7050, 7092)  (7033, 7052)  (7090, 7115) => 0.62 angstroms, 2.42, 2.27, 2.17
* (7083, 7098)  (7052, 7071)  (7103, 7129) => 0.58 angstroms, 2.25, 2.15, 2.21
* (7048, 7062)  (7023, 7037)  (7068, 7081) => 0.61 angstroms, 2.44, 2.24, 2.27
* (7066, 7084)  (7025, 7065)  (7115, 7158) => 0.43 angstroms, 2.4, 2.28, 2.22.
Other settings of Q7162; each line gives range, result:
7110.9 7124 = 2.19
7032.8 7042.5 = 2.31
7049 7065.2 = 2.23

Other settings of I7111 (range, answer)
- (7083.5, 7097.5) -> 2.393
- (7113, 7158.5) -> 2.523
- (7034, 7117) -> 2.92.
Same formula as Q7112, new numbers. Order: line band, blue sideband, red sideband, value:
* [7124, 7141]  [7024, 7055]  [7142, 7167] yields 0.0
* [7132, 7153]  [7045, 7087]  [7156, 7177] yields -0.4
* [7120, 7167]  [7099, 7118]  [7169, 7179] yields -0.1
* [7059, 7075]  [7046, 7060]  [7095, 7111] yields 1.5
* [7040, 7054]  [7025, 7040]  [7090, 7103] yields -1.1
